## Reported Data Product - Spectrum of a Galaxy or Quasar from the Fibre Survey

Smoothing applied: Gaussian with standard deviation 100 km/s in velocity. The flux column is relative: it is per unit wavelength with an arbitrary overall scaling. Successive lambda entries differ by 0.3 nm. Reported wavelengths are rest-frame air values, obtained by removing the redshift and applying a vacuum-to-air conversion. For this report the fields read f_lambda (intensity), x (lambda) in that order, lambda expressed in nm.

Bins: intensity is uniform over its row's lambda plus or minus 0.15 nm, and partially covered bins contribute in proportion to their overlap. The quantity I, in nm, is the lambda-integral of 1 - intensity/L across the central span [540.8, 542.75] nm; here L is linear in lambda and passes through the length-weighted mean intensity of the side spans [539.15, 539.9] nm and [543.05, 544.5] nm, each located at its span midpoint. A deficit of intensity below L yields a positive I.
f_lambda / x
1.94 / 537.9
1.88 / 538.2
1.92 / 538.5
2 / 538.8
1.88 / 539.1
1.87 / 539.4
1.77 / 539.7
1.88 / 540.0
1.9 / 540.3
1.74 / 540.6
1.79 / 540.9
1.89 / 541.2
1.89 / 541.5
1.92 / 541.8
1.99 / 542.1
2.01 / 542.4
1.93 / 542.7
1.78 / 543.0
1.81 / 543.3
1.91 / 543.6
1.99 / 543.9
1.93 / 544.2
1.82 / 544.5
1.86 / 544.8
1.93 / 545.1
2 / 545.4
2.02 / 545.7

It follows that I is -0.058 nm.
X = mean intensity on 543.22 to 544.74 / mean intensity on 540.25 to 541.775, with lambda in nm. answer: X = 1.0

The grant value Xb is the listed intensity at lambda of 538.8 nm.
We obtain 2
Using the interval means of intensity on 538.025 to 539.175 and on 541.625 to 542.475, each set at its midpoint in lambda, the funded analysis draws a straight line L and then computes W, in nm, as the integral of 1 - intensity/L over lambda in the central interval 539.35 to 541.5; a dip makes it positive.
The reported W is 0.12 nm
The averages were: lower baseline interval 1.92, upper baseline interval 1.97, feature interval 1.84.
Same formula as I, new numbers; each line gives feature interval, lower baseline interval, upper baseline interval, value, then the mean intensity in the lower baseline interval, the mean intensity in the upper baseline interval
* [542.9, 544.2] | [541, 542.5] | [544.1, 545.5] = 0.022 nm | 1.93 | 1.9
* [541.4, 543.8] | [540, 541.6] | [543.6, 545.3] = -0.040 nm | 1.84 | 1.91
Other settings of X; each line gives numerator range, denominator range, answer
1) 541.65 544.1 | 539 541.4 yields 1.04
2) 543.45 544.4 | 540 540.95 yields 1.06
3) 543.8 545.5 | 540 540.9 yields 1.05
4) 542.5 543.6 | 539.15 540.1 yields 1.01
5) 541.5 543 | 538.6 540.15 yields 1.03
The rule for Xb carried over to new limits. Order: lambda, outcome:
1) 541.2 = 1.89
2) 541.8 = 1.92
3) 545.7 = 2.02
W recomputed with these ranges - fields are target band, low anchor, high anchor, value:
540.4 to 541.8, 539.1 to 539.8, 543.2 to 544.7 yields 0.01 nm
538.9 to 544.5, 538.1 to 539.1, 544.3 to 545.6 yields 0.11 nm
